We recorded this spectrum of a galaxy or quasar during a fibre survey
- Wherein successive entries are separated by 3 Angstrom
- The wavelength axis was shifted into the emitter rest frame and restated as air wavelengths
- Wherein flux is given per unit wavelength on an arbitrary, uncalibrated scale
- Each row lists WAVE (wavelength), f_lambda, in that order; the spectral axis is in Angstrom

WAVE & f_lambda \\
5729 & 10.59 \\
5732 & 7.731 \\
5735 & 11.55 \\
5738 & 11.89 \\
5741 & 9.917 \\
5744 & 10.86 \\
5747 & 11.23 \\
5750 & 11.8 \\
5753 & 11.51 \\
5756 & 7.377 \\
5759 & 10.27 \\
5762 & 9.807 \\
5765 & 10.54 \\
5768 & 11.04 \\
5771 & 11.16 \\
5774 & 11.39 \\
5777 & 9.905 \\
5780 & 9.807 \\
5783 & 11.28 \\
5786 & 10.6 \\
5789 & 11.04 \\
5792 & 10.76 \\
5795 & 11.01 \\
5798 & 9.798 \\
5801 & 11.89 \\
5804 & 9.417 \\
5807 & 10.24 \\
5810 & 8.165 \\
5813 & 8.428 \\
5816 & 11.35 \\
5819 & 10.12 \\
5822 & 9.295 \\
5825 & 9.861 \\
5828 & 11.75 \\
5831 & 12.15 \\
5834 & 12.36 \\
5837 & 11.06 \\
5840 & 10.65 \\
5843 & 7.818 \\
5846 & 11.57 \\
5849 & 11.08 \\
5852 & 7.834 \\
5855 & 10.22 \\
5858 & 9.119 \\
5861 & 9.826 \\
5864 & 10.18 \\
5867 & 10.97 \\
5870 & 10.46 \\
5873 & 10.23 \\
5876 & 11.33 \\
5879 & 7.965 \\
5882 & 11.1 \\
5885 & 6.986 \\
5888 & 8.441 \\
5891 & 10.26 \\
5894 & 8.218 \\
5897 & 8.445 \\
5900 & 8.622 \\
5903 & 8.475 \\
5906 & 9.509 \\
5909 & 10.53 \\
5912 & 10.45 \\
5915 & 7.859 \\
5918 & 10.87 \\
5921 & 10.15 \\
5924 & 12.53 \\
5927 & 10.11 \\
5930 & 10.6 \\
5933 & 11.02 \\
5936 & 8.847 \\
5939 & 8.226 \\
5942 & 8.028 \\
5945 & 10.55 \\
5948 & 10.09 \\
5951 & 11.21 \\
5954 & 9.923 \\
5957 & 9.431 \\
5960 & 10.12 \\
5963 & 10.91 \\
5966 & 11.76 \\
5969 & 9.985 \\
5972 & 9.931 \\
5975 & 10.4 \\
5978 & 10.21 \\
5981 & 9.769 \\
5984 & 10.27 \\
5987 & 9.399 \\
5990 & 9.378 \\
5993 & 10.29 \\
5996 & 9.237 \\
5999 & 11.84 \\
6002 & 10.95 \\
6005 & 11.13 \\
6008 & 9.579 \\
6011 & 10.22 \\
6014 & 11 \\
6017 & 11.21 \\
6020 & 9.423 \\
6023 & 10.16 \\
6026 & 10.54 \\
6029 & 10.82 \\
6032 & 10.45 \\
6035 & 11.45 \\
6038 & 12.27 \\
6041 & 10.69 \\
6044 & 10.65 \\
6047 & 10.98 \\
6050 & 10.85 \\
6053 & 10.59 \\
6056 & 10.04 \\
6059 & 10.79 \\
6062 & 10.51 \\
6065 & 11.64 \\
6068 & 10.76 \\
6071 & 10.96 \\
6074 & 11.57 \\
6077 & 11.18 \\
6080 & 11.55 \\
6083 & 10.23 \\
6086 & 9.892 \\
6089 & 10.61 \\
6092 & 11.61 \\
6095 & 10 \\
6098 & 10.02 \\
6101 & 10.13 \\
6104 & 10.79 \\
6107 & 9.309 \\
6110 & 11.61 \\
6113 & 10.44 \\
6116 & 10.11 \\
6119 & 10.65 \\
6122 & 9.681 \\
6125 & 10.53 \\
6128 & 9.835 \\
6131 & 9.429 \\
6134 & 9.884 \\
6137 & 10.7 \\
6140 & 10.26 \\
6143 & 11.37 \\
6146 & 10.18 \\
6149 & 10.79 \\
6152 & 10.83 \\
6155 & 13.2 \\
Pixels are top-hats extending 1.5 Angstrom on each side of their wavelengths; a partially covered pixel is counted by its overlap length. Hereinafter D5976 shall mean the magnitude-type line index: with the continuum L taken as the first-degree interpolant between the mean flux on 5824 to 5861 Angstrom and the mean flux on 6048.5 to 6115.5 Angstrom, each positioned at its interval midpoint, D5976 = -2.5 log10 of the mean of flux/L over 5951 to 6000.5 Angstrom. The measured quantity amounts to 0.04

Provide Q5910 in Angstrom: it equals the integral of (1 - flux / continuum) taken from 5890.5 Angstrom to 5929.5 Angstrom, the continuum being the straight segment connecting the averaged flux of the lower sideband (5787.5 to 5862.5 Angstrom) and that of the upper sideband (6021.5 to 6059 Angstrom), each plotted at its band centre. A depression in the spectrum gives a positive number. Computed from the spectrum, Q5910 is 2.9 Angstrom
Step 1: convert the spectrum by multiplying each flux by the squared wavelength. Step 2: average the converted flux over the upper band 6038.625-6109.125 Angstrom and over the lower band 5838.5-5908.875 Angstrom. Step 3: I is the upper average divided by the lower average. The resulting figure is 1.20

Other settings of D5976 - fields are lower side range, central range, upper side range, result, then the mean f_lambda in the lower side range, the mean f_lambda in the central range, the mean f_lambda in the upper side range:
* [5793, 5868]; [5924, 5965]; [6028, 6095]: 0.05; 10.2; 10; 10.9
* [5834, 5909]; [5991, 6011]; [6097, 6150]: -0.05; 9.67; 10.5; 10.3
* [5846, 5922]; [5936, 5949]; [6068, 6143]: 0.08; 9.6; 9.15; 10.5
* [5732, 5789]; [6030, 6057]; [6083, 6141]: -0.06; 10.6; 10.9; 10.3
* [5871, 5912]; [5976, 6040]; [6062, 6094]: -0.01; 9.3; 10.5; 11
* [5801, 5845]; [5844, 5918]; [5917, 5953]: 0.07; 10.3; 9.58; 10.2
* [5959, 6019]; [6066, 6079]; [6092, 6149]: -0.08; 10.4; 11.2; 10.3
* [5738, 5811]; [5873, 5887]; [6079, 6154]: 0.12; 10.5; 9.41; 10.4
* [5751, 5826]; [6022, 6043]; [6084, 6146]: -0.06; 10.3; 10.9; 10.3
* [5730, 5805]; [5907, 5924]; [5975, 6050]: 0.04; 10.6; 10.2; 10.5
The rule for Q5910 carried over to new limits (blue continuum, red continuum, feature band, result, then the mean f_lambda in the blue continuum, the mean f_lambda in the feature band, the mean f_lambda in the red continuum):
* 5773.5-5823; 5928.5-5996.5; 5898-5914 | 1.0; 10.3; 9.43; 9.99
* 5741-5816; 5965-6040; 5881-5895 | 2.0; 10.4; 8.95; 10.5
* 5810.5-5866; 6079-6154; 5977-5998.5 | 1.0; 10.2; 9.88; 10.4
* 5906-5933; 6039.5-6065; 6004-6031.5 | 0.4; 10.4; 10.4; 10.7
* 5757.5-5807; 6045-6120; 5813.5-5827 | 0.7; 10.6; 10.1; 10.7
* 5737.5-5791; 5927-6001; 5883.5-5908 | 3.8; 10.6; 8.66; 10.1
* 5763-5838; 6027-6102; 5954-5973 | 0.7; 10.6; 10.3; 10.8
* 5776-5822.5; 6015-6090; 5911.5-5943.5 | 2.0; 10.2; 9.86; 10.8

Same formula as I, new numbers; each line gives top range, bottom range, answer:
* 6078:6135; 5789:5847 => 1.09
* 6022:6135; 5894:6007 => 1.11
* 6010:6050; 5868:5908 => 1.22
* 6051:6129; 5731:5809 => 1.12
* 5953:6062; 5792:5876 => 1.08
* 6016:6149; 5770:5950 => 1.14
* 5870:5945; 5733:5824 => 0.96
